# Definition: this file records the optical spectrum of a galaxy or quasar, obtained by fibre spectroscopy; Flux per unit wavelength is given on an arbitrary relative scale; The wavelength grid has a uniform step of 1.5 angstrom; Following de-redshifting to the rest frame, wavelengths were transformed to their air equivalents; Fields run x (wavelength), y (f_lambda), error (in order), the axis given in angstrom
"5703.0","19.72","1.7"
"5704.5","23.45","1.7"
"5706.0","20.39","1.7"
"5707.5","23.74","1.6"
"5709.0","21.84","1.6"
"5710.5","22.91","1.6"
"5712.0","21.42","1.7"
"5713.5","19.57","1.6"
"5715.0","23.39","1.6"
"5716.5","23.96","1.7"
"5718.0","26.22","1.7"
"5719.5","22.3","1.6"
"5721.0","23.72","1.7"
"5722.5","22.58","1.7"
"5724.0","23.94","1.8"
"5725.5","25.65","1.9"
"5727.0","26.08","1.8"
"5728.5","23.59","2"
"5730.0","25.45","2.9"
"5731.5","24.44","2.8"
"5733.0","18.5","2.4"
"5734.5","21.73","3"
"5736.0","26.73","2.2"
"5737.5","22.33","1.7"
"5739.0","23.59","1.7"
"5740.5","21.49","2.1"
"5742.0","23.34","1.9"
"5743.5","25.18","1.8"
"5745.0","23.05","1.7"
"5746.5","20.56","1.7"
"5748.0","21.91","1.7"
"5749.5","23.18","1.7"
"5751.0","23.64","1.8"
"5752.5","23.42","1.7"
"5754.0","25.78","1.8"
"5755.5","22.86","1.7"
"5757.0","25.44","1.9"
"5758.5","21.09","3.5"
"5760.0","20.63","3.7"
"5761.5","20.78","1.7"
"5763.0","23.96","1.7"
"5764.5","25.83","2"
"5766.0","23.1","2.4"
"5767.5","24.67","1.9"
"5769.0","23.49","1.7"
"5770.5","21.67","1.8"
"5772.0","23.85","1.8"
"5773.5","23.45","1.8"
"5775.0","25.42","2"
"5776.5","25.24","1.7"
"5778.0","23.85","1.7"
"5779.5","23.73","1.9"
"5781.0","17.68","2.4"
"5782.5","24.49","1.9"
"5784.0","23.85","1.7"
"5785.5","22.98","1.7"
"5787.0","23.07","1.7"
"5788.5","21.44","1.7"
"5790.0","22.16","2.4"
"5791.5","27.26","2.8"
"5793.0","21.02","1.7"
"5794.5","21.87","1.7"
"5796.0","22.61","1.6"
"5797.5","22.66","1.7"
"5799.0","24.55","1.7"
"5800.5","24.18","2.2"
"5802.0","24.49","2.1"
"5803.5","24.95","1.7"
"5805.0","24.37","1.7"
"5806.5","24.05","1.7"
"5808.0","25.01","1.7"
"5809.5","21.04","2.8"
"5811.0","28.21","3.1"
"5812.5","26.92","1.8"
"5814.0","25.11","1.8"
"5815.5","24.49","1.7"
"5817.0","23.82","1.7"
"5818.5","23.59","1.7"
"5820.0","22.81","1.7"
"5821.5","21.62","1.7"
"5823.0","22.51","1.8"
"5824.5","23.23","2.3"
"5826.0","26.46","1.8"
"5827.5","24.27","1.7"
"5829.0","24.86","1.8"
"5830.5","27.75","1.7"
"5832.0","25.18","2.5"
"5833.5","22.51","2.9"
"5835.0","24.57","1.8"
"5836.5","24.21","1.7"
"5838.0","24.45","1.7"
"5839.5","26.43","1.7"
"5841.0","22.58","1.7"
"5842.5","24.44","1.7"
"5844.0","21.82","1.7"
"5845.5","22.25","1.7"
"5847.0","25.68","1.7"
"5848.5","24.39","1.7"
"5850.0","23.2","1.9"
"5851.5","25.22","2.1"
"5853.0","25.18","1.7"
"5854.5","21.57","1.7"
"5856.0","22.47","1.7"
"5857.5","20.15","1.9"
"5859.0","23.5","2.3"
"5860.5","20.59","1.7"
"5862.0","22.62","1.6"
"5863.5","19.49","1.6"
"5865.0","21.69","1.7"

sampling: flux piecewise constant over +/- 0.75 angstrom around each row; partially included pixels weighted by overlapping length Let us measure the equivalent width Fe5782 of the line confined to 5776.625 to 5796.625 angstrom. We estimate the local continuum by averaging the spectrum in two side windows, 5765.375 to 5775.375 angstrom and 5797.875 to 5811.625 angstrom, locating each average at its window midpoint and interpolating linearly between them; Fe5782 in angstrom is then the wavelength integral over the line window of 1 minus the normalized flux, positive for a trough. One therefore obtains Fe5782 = 1.0 angstrom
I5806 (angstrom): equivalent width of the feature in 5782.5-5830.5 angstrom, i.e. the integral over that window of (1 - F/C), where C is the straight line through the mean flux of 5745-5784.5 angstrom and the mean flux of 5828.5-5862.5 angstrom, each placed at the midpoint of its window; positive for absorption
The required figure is -0.9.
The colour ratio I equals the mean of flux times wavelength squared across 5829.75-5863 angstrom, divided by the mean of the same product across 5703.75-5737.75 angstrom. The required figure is 1.1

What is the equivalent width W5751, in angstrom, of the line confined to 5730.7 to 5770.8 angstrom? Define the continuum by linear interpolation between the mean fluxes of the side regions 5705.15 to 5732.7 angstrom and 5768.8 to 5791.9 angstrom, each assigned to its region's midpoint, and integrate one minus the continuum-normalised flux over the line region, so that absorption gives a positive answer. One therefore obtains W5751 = 0.4 angstrom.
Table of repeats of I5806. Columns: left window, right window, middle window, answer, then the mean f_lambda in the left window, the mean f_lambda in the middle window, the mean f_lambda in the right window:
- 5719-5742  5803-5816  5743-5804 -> 2.46 angstrom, 23.5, 23.3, 24.9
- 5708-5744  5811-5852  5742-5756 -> 0.14 angstrom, 23.3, 23.3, 24.3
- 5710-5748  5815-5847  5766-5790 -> 0.41 angstrom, 23.2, 23.2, 24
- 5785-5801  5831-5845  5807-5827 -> -0.53 angstrom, 23.1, 24.2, 24.1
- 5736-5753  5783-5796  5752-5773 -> -0.29 angstrom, 23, 23.3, 23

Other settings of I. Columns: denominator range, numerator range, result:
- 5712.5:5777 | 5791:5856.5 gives 1.06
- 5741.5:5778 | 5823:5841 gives 1.08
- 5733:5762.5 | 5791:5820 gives 1.08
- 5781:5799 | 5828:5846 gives 1.08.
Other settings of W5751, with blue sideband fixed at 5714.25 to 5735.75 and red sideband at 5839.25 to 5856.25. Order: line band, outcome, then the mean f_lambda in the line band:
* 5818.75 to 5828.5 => 0.09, 23.5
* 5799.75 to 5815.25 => -0.71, 24.8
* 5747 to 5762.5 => 0.58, 22.9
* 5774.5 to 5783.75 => 0.14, 23.4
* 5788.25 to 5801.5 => 0.32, 23.2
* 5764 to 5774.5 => 0.01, 23.7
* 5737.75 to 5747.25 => 0.36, 22.8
